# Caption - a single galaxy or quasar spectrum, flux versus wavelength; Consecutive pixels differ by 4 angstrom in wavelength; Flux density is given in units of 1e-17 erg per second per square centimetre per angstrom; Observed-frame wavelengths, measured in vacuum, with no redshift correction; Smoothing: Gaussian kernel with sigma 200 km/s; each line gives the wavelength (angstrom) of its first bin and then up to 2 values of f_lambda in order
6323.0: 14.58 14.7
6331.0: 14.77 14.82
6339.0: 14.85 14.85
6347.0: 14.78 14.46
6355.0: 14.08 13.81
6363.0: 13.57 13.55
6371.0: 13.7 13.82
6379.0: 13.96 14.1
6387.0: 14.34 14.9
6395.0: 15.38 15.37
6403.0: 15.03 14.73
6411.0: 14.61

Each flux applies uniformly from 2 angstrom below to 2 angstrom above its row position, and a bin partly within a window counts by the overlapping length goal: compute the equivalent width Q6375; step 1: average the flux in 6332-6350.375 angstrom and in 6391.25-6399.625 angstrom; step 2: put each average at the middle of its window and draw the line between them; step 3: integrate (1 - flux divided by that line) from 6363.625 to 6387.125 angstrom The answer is 1.9 angstrom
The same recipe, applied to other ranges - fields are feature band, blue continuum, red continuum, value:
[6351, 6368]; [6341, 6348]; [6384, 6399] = 1.1 angstrom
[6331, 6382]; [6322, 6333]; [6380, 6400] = 1.8 angstrom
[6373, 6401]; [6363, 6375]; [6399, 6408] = -0.4 angstrom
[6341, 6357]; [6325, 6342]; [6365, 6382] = -0.2 angstrom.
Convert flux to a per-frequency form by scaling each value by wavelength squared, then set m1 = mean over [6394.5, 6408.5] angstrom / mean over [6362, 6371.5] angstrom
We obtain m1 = 1.12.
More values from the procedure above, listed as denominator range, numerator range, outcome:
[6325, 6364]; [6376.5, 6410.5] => 1.03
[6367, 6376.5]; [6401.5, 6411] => 1.09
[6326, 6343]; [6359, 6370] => 0.93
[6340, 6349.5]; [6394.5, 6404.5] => 1.05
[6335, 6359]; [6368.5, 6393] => 0.98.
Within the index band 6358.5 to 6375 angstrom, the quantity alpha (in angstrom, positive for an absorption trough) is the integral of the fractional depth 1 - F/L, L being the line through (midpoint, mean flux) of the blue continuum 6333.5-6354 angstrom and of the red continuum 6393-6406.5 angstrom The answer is 1.39 angstrom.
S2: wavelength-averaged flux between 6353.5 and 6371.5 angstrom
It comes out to 13.7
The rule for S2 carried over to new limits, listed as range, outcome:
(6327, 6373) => 14.3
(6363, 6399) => 14.2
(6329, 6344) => 14.8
